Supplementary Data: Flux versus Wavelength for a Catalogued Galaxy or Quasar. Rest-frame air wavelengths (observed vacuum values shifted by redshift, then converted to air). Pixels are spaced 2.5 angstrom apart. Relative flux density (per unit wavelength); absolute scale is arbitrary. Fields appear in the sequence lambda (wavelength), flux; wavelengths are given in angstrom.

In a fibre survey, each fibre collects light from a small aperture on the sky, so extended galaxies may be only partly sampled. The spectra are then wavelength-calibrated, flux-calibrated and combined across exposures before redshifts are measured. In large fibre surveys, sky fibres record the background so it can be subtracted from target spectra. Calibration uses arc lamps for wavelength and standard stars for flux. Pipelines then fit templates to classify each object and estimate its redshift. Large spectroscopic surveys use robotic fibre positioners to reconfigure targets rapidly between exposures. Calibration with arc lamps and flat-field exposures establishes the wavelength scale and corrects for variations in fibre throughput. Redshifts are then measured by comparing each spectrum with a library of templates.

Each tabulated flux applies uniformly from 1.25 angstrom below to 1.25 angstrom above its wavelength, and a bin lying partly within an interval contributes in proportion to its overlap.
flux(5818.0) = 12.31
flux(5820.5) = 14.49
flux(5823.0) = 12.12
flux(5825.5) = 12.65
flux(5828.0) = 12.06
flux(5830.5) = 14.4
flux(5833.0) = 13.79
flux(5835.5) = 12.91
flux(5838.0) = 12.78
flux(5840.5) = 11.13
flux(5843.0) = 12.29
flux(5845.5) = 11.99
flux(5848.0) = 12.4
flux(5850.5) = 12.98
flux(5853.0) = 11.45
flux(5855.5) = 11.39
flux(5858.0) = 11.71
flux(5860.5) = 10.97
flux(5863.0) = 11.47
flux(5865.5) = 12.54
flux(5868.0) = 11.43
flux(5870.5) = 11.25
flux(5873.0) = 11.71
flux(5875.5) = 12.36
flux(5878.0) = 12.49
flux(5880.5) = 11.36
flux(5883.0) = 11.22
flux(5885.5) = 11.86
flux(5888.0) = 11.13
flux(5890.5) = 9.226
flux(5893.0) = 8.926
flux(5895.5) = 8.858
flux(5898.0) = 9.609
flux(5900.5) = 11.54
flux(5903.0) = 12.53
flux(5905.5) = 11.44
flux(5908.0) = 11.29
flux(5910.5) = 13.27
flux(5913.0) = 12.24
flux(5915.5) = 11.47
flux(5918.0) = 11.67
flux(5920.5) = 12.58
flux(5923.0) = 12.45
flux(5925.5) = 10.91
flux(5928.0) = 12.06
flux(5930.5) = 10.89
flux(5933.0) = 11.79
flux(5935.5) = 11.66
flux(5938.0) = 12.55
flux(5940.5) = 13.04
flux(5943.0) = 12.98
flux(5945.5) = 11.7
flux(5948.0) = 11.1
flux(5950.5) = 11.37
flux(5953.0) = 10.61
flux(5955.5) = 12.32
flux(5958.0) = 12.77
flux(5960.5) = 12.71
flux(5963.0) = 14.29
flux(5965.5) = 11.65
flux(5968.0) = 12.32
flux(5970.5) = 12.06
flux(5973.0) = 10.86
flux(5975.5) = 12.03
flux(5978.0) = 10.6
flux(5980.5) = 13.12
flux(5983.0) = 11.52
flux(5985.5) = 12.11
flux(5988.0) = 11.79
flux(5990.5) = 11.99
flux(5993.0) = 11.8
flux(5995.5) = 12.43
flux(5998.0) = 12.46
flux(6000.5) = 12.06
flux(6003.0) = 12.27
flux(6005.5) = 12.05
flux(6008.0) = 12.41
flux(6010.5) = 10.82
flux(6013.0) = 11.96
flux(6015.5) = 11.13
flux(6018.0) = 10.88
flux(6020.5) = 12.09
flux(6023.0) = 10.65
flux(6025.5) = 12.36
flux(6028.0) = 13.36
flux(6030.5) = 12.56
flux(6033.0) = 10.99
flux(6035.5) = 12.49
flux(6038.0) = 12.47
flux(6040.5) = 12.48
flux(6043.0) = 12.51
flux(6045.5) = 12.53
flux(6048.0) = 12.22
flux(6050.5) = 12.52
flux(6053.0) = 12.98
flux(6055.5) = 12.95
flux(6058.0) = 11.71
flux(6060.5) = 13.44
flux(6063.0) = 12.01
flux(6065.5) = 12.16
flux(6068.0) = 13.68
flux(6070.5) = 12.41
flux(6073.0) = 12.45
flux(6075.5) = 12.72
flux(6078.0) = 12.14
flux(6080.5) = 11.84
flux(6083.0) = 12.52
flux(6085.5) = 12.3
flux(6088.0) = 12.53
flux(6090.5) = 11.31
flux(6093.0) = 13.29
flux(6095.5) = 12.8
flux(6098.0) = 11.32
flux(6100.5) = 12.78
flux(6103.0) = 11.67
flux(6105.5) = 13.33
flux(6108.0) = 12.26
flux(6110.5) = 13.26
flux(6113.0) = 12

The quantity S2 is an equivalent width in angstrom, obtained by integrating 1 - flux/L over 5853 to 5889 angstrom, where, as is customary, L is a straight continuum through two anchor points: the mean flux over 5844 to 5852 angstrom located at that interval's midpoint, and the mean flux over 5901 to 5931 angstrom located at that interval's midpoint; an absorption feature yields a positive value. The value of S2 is 1.8 angstrom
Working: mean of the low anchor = 12.4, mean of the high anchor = 11.9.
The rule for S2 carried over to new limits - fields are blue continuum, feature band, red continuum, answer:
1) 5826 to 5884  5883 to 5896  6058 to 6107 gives 2.1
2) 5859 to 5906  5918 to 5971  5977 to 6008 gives -1.9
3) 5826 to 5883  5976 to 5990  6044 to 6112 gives 0.5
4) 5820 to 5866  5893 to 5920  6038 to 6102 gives 2.3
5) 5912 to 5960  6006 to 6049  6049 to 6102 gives 1.0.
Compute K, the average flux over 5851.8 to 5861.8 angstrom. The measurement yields 11.4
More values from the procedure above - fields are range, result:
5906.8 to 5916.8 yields 12.1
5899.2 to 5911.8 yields 12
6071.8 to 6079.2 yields 12.4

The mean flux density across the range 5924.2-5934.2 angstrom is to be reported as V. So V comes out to 11.4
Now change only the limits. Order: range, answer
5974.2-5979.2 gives 11.3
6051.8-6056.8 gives 13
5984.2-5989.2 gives 11.9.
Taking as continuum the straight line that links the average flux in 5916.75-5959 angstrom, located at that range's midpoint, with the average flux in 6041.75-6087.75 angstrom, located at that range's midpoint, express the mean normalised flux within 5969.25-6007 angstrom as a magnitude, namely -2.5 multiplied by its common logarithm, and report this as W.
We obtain 0.02 mag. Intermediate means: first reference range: 11.9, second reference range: 12.5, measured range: 11.9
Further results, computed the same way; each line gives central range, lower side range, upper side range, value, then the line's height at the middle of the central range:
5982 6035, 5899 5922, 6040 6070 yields 0.04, 12.4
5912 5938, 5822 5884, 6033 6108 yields 0.04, 12.2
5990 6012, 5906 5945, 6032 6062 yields 0.02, 12.3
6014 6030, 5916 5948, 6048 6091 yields 0.05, 12.3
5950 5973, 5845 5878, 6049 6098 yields 0.00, 12.1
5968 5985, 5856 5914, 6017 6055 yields 0.01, 11.9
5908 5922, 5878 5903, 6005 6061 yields -0.12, 10.9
